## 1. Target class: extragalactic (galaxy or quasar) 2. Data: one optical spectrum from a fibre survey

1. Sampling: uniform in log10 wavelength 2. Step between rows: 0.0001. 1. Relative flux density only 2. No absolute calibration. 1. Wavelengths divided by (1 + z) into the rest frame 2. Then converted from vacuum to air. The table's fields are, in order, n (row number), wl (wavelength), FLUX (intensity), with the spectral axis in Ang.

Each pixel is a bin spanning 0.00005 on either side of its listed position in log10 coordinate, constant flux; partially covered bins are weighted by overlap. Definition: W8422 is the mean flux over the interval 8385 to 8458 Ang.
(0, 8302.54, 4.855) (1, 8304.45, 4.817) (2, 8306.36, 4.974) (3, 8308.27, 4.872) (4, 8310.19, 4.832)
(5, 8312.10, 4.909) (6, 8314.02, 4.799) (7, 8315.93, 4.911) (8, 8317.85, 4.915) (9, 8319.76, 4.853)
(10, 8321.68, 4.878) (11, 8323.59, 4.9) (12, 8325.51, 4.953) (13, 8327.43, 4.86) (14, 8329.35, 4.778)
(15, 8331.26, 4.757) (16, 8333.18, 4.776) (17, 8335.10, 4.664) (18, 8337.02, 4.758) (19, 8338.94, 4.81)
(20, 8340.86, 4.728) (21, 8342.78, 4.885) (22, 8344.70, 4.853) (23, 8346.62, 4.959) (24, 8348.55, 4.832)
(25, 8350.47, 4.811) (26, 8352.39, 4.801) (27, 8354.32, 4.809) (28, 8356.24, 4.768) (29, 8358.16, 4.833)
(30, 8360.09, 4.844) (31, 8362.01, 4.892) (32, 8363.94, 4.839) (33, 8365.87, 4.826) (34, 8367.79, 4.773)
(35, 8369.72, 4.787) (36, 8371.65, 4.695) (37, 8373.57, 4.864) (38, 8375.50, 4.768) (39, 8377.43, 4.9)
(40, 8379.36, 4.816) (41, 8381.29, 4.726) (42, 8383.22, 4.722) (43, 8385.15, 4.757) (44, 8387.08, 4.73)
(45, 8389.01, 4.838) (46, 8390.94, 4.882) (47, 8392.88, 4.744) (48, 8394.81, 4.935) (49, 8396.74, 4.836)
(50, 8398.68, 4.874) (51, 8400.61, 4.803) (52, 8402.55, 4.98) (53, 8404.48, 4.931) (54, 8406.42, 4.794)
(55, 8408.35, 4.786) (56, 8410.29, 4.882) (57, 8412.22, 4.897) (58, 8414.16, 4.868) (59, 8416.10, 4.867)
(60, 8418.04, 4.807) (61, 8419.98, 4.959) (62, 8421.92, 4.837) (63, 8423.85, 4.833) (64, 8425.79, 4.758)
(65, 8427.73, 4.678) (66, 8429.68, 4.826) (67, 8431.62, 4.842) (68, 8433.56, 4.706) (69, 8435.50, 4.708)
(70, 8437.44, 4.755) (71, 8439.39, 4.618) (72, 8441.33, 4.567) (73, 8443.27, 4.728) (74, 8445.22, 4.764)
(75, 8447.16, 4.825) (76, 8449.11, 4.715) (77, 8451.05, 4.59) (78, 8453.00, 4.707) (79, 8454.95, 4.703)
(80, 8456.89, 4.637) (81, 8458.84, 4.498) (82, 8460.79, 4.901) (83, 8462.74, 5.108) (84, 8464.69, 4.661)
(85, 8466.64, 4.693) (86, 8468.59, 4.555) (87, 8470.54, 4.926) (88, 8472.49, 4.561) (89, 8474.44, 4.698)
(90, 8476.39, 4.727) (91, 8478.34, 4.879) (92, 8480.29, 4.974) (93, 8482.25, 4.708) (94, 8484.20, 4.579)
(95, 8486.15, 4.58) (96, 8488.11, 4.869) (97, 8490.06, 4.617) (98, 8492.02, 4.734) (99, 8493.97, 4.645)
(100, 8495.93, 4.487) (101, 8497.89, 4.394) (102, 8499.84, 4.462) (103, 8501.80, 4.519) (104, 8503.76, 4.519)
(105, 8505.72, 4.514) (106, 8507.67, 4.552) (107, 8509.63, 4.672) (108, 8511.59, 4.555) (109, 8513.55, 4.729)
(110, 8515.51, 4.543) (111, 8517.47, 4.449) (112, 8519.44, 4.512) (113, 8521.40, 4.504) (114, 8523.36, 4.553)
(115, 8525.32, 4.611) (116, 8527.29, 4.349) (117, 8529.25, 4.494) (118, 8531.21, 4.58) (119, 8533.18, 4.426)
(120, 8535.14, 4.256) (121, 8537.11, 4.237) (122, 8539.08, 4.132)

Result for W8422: 4.79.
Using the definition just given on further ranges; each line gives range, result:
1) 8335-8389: 4.8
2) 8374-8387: 4.78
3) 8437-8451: 4.7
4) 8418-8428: 4.83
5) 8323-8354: 4.82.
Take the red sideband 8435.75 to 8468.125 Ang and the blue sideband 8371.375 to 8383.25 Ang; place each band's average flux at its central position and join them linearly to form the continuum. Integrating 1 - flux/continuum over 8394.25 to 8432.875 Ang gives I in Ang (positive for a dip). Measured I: -0.7 Ang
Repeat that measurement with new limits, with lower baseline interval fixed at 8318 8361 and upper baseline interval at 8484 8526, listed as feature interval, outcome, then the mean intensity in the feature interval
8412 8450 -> -0.7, 4.77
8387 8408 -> -0.5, 4.85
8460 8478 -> -0.5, 4.76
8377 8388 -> 0.0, 4.77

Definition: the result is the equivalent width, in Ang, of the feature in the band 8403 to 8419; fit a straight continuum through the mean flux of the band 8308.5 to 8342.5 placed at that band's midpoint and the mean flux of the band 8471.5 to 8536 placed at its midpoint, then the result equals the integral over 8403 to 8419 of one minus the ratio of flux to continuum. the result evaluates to -0.5 Ang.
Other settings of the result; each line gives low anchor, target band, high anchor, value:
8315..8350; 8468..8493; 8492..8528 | -0.8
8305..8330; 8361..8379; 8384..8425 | 0.2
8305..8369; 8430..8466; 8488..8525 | -0.5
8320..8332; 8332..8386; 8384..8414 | 0.5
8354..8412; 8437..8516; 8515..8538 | -1.5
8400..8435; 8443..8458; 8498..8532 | 0.1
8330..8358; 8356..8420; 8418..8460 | -0.8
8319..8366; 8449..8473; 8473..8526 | -0.2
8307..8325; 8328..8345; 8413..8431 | 0.3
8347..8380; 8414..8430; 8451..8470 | -0.2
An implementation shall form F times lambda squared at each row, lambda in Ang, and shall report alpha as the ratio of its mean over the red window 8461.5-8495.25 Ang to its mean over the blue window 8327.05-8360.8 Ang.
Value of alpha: 1.02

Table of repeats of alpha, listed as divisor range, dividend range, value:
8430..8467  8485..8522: 0.98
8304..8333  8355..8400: 1.00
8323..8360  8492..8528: 0.98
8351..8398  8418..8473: 1.00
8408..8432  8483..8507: 0.96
